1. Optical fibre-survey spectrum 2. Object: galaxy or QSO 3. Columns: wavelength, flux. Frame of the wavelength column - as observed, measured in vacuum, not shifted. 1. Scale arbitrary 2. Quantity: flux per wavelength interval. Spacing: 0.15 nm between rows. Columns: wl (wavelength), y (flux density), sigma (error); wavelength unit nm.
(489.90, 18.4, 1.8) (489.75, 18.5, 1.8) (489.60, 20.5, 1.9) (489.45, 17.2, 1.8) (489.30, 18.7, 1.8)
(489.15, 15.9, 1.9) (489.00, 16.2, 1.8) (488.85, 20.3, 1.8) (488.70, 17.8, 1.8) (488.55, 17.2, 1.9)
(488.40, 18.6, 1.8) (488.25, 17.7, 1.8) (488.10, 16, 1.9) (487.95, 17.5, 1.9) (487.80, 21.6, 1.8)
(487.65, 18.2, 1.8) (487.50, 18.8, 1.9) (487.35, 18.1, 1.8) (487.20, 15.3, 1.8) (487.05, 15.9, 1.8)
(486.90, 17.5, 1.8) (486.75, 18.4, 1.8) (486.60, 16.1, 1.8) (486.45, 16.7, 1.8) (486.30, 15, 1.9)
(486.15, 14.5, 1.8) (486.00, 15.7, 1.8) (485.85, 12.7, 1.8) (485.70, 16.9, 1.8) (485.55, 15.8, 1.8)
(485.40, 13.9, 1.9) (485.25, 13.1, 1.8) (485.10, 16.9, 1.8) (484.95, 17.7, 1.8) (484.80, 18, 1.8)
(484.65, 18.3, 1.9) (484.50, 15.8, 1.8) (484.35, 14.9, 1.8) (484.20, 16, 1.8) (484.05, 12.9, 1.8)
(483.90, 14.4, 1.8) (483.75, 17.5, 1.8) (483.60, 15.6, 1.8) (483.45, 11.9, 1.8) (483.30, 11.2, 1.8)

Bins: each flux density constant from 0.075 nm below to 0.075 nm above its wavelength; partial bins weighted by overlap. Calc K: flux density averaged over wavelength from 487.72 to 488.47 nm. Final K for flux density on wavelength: 18.3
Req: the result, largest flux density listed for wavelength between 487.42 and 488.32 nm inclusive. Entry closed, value 21.6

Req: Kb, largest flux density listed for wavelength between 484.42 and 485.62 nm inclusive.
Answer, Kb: 18.3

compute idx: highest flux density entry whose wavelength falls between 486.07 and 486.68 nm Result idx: 16.7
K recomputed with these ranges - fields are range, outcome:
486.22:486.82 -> 16.5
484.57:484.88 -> 18.1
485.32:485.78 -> 15.5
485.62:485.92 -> 14.9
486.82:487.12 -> 16.7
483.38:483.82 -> 15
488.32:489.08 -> 18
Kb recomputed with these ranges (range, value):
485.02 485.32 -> 16.9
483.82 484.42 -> 16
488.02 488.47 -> 18.6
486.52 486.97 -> 18.4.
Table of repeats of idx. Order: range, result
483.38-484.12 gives 17.5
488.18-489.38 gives 20.3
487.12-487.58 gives 18.8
